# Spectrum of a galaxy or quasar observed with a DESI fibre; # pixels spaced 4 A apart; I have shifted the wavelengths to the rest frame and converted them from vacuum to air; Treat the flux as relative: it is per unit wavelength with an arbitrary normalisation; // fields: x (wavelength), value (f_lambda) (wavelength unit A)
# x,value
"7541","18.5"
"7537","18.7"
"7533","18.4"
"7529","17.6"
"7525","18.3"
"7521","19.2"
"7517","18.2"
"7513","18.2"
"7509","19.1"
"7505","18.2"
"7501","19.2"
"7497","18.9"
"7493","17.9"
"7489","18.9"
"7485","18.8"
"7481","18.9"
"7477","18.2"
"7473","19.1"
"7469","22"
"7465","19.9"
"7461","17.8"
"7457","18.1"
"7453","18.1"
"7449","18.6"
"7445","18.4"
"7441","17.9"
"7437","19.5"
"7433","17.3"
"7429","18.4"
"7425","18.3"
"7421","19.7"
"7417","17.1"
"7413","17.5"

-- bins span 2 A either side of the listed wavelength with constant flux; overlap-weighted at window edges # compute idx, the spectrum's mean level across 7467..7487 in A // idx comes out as 19.4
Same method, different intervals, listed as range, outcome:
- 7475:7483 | 18.5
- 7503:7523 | 18.6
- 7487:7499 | 18.6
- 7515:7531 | 18.3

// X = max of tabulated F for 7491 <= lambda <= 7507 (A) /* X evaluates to 19.2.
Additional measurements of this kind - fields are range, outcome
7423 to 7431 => 18.4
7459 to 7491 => 22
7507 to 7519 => 19.1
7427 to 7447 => 19.5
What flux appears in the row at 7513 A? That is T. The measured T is 18.2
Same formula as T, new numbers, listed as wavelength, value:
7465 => 19.9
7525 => 18.3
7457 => 18.1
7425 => 18.3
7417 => 17.1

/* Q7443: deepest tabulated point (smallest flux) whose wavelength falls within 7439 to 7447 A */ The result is 17.9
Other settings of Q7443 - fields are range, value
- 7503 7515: 18.2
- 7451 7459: 18.1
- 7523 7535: 17.6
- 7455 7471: 17.8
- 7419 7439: 17.3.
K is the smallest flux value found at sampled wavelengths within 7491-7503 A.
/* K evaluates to 17.9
